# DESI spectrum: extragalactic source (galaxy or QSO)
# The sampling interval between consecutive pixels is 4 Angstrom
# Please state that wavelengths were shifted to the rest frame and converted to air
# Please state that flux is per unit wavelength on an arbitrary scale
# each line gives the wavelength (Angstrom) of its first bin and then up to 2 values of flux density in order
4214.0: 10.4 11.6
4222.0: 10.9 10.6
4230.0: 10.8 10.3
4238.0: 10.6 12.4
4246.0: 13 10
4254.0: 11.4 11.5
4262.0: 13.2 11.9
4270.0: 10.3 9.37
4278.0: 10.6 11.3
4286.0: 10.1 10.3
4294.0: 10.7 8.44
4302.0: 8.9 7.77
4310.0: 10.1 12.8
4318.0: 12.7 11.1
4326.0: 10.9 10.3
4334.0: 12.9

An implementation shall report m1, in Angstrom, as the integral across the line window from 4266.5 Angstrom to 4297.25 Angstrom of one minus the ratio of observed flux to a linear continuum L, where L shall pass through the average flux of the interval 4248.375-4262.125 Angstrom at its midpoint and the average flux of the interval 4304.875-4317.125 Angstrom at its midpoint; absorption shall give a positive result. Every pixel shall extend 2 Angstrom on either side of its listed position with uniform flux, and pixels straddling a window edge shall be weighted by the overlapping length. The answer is 1.74 Angstrom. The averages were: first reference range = 11.3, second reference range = 10.6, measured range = 10.4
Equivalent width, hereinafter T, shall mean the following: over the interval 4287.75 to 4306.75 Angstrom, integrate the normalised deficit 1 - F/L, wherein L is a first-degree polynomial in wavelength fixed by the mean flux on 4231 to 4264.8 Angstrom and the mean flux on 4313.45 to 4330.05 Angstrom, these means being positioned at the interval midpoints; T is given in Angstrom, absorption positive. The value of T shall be 3.7 Angstrom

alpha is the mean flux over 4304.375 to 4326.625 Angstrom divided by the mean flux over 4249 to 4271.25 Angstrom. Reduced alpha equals 0.95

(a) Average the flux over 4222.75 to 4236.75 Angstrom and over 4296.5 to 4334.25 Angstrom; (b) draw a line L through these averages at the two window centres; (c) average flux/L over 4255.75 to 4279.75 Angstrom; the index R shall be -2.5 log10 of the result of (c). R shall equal -0.06 mag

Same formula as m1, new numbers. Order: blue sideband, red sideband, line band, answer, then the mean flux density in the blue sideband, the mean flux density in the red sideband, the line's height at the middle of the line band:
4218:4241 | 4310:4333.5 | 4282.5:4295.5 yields 0.9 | 10.8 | 11.5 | 11.3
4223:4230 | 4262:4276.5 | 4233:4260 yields -1.4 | 10.7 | 10.9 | 10.8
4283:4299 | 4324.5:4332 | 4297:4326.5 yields 0.0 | 10.1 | 10.6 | 10.4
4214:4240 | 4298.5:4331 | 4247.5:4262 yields -0.9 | 10.8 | 10.5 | 10.7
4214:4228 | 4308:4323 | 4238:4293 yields 0.7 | 10.9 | 11.7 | 11.3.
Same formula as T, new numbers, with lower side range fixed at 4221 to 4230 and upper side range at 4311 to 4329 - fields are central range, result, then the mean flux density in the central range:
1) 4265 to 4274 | 0.4 Angstrom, 10.6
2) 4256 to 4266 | -1.0 Angstrom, 12.3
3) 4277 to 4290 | 0.8 Angstrom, 10.6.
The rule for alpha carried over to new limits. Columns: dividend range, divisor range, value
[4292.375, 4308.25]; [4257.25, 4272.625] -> 0.77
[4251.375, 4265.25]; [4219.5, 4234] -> 1.11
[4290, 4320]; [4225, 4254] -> 0.92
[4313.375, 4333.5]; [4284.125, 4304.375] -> 1.20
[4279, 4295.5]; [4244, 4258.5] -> 0.92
